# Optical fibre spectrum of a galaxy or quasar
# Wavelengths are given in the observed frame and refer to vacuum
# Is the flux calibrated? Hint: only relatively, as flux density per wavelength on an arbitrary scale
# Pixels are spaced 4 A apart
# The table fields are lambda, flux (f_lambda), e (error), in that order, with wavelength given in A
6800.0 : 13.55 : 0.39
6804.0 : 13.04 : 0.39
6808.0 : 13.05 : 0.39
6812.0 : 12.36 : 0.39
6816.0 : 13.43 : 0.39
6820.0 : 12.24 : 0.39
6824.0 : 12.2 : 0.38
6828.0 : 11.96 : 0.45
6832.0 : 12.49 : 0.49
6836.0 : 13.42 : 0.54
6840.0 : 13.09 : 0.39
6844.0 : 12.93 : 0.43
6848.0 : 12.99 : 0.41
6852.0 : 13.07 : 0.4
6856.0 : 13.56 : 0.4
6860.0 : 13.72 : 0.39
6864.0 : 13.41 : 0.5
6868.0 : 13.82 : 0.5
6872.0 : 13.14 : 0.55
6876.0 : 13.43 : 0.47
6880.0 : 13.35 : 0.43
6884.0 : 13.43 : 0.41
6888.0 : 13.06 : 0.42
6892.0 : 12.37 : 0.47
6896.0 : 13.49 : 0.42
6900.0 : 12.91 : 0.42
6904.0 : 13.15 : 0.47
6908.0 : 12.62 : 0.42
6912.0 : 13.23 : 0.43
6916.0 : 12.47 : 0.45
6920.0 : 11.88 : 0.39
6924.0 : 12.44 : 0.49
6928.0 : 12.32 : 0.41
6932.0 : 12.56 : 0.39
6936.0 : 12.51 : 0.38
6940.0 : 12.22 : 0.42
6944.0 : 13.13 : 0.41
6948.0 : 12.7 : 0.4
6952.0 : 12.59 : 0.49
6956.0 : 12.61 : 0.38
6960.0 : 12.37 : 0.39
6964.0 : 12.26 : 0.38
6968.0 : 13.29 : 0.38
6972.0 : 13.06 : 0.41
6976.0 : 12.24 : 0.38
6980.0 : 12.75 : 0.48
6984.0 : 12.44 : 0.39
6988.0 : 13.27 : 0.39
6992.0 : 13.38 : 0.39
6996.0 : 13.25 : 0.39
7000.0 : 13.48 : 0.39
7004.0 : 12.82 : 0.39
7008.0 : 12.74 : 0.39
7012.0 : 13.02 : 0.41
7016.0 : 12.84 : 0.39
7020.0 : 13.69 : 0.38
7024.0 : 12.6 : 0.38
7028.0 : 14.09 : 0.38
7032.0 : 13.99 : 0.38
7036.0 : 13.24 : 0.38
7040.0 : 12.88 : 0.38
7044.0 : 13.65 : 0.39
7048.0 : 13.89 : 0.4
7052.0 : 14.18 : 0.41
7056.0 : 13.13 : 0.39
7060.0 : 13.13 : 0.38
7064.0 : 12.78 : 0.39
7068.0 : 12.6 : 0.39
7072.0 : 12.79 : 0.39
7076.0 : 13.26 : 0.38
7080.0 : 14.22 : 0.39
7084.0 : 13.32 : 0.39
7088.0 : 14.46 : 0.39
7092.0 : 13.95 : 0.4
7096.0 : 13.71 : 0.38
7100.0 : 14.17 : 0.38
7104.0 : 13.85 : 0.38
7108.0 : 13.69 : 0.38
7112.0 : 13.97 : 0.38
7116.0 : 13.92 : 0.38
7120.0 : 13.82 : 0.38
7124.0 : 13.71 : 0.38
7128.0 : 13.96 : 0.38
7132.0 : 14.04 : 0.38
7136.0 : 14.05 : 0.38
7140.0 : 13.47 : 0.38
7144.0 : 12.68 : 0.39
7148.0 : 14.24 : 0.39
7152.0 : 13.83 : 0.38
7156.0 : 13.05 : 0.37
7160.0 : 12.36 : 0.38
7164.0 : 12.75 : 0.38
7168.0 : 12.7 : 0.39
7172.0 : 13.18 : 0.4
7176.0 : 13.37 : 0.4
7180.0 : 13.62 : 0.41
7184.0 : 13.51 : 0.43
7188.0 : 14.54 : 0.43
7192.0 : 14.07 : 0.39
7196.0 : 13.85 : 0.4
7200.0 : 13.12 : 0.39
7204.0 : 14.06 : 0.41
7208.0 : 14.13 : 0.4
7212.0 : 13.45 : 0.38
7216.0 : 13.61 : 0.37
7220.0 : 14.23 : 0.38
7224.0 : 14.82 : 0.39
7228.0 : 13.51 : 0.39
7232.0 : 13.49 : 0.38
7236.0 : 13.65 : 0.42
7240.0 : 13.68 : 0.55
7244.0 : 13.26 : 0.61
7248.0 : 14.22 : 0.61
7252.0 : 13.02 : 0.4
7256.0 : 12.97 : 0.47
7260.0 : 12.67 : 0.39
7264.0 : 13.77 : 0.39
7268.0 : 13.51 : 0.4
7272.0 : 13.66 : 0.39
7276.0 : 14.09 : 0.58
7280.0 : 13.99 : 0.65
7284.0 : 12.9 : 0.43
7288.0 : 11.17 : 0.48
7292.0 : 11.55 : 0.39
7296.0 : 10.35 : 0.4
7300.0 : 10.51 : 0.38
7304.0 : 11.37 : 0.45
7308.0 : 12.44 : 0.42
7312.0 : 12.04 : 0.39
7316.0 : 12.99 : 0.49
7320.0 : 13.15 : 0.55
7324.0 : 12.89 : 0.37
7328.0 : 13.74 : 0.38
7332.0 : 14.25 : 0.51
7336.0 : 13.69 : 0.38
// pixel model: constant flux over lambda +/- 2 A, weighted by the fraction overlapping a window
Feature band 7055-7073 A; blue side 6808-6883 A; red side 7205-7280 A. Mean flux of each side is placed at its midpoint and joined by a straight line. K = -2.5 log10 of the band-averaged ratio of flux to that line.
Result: 0.042 mag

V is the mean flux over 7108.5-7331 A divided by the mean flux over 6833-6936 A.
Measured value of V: 1.02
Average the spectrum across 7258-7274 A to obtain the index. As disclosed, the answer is 13.4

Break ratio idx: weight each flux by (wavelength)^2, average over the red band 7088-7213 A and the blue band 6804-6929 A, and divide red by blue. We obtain 1.1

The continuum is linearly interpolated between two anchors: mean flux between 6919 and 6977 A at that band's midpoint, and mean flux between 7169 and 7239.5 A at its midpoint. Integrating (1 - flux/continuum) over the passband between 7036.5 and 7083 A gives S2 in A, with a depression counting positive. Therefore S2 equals -0.83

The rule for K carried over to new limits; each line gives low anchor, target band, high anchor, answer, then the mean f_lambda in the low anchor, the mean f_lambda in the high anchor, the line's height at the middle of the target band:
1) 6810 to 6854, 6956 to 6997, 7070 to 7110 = 0.04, 12.7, 13.7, 13.3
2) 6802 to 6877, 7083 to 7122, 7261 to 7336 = -0.09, 13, 12.7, 12.8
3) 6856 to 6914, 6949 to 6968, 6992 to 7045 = 0.06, 13.2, 13.3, 13.2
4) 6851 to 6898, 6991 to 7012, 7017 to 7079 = 0.02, 13.3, 13.3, 13.3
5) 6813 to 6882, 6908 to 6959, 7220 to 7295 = 0.05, 13.1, 13.3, 13.1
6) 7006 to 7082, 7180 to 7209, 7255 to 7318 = -0.09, 13.3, 12.5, 12.8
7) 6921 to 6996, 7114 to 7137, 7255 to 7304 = -0.11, 12.7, 12.5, 12.6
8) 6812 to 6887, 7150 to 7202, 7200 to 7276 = 0.01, 13.1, 13.6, 13.6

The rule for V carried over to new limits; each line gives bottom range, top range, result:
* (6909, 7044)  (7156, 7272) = 1.05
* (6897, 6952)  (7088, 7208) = 1.08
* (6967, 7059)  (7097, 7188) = 1.03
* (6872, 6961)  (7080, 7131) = 1.09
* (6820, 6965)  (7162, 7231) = 1.06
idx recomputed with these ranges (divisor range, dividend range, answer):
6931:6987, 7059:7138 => 1.13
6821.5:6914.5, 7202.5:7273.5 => 1.16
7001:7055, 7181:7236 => 1.09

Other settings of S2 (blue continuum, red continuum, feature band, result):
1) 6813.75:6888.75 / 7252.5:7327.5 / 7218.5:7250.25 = -3.0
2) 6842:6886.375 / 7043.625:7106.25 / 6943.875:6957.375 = 0.7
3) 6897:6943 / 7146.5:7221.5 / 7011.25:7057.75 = -1.5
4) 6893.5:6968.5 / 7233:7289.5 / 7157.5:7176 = 0.5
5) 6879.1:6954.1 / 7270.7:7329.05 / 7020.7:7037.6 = -1.1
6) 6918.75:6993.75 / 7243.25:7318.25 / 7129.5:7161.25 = -2.1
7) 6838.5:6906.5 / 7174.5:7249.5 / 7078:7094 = -0.5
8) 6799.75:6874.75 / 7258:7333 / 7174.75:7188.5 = -1.0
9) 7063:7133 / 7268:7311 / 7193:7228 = -2.8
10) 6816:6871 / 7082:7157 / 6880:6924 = 1.0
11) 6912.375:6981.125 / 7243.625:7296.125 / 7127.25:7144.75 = -1.2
